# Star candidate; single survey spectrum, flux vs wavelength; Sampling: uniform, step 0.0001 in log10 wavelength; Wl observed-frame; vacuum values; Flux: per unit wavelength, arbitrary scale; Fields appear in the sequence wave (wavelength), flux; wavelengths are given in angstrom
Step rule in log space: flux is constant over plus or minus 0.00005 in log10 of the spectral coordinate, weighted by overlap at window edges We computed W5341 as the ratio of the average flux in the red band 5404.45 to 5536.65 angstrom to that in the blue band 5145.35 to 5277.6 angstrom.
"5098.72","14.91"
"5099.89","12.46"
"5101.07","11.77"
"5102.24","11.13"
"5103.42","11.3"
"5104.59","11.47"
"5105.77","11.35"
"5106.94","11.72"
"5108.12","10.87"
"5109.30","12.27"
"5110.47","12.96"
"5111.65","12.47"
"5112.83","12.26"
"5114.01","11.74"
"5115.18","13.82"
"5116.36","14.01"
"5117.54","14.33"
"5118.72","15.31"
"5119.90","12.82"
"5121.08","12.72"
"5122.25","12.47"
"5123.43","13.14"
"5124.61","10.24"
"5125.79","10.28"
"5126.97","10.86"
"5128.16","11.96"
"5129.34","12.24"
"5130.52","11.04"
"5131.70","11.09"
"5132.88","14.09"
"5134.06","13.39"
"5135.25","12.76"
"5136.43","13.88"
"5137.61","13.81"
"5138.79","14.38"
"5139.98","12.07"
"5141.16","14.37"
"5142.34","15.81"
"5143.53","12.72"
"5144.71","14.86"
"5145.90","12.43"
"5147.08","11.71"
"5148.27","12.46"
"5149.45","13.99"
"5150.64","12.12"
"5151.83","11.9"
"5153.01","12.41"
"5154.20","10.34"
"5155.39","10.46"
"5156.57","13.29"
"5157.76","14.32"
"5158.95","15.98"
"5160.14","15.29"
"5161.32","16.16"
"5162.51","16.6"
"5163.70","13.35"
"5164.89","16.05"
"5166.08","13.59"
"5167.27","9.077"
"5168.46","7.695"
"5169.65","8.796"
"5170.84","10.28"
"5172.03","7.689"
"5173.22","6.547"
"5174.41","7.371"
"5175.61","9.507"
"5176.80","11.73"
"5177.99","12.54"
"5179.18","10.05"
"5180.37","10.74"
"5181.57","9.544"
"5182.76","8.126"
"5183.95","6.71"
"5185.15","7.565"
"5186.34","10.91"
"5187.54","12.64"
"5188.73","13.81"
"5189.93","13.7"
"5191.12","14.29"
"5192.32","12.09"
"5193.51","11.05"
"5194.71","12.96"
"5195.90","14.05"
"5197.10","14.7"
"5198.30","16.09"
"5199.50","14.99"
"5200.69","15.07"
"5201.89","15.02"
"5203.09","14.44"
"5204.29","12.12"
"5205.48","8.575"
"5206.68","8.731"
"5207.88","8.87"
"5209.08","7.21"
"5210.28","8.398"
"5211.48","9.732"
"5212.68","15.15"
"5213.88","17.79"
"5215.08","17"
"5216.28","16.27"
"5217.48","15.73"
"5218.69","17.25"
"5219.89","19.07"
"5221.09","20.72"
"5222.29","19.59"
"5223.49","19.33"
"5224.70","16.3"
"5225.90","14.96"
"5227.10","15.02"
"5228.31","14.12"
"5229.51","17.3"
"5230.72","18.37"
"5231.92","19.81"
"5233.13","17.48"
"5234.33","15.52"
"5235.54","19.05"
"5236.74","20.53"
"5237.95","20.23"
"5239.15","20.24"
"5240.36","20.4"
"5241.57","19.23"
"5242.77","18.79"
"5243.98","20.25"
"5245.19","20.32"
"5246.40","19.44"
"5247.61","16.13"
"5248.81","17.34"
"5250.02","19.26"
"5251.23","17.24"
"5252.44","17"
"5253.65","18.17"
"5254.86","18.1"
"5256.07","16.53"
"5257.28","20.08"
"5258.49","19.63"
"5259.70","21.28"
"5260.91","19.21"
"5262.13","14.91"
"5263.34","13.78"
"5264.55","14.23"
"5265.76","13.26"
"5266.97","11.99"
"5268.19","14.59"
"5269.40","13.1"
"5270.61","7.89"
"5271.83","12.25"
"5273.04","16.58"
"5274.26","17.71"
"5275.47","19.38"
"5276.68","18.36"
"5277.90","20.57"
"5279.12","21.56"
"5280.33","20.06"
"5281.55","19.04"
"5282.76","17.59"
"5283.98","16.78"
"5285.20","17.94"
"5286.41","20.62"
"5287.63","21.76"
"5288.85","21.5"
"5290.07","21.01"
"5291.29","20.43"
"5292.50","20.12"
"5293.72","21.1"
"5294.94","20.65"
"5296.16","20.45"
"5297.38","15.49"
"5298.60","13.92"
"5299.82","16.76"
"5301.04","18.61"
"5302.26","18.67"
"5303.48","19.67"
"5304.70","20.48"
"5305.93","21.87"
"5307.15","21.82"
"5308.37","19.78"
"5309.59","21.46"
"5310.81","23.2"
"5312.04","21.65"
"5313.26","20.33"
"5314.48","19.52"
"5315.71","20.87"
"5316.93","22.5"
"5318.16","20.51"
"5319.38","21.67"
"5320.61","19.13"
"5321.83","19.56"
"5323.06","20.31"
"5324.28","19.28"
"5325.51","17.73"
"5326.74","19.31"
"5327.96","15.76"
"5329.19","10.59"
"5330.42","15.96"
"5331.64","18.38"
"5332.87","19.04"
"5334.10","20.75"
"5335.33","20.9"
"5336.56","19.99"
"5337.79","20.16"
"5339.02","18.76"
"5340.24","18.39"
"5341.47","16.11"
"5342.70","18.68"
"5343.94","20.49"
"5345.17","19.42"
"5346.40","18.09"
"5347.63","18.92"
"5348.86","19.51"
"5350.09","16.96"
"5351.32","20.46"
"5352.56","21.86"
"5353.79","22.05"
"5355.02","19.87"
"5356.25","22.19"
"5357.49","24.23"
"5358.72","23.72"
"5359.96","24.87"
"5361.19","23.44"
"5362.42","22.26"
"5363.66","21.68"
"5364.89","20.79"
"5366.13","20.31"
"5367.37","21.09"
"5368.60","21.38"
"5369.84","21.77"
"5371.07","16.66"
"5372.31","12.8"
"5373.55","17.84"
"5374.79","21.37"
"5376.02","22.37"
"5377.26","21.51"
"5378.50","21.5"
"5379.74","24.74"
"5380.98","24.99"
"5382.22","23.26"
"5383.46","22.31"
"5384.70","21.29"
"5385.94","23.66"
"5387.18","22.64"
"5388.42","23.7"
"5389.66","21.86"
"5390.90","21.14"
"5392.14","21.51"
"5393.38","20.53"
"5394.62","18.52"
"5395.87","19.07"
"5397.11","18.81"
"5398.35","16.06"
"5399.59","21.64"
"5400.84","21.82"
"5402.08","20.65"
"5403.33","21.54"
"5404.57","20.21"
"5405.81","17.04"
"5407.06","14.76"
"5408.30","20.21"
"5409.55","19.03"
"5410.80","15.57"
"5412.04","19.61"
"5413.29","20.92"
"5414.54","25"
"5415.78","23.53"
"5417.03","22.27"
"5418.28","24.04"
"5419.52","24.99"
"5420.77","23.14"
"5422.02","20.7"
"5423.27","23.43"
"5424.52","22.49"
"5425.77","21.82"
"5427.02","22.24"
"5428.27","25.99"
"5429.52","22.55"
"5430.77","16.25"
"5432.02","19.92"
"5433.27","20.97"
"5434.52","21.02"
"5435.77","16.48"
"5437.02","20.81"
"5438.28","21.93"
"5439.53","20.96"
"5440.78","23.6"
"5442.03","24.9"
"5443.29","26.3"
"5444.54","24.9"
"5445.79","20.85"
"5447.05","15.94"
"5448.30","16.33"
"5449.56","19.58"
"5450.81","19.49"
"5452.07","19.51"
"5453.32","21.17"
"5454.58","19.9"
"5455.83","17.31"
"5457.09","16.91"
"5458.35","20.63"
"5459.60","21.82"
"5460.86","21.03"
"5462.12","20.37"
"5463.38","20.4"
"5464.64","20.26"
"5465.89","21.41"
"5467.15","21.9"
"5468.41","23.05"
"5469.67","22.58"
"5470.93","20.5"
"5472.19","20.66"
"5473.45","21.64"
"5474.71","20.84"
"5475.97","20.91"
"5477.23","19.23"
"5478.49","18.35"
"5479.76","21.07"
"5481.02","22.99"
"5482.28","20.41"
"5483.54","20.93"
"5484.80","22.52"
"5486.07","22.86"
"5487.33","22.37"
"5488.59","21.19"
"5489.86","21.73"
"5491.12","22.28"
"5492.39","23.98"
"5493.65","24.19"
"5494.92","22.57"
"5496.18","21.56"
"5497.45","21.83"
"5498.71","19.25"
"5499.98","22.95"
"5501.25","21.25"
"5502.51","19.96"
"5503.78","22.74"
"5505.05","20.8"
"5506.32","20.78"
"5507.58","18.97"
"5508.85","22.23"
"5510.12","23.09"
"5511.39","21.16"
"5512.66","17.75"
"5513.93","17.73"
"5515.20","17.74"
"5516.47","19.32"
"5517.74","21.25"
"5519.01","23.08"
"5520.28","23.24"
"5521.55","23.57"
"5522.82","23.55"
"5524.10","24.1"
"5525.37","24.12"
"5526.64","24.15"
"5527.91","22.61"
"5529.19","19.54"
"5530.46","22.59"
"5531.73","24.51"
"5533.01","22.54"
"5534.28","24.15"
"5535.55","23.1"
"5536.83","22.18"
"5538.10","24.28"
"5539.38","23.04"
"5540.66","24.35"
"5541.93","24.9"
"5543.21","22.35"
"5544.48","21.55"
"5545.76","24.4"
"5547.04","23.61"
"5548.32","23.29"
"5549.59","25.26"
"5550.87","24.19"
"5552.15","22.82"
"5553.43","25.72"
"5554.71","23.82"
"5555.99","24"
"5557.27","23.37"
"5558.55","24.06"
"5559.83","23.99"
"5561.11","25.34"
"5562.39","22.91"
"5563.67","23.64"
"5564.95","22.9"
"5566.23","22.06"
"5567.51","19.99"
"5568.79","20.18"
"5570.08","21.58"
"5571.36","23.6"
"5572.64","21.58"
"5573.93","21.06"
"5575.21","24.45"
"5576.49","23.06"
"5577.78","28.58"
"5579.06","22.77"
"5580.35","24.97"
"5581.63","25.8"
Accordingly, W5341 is 1.5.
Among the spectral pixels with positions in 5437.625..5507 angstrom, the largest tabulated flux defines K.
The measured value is 26.3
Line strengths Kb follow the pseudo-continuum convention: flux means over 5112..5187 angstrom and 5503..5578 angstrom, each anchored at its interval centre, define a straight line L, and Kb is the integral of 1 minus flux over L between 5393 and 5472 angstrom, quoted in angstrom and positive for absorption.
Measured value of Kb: -4.1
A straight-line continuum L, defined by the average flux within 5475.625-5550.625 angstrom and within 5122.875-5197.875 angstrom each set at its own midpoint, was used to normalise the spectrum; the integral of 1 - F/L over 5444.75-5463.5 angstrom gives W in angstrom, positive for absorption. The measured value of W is 0.83 angstrom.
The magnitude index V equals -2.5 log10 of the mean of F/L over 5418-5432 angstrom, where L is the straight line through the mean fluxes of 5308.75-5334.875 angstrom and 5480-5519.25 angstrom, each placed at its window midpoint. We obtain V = -0.09 mag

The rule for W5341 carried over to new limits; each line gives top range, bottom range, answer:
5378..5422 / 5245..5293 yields 1.20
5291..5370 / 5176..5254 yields 1.33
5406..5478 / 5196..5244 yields 1.31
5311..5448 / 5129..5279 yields 1.43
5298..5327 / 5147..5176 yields 1.68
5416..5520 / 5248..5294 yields 1.20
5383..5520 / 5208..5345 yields 1.16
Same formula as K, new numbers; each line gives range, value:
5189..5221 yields 19.07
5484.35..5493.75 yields 24.19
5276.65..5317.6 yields 23.2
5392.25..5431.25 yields 25.99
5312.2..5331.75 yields 22.5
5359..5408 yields 24.99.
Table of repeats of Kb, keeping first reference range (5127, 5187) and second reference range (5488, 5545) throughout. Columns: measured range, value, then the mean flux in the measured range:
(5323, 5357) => -3.6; 18.9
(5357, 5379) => -3.9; 21.1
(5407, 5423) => -1.8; 21.3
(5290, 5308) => -3.9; 19.4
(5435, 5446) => -1.3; 22.4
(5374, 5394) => -4.4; 22.4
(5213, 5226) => -3.8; 17.7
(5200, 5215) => 1.5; 12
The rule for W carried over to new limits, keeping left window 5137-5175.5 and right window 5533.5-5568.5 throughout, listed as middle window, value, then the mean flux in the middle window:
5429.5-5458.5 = 0.3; 20.3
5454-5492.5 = 0.6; 21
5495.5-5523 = 1.6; 21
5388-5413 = -0.5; 19.6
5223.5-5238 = -2.9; 17.4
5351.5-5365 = -3.3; 22.5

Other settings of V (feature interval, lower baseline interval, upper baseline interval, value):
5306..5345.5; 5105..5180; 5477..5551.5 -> -0.14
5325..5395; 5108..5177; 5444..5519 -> -0.14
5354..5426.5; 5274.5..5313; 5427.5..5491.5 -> -0.04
